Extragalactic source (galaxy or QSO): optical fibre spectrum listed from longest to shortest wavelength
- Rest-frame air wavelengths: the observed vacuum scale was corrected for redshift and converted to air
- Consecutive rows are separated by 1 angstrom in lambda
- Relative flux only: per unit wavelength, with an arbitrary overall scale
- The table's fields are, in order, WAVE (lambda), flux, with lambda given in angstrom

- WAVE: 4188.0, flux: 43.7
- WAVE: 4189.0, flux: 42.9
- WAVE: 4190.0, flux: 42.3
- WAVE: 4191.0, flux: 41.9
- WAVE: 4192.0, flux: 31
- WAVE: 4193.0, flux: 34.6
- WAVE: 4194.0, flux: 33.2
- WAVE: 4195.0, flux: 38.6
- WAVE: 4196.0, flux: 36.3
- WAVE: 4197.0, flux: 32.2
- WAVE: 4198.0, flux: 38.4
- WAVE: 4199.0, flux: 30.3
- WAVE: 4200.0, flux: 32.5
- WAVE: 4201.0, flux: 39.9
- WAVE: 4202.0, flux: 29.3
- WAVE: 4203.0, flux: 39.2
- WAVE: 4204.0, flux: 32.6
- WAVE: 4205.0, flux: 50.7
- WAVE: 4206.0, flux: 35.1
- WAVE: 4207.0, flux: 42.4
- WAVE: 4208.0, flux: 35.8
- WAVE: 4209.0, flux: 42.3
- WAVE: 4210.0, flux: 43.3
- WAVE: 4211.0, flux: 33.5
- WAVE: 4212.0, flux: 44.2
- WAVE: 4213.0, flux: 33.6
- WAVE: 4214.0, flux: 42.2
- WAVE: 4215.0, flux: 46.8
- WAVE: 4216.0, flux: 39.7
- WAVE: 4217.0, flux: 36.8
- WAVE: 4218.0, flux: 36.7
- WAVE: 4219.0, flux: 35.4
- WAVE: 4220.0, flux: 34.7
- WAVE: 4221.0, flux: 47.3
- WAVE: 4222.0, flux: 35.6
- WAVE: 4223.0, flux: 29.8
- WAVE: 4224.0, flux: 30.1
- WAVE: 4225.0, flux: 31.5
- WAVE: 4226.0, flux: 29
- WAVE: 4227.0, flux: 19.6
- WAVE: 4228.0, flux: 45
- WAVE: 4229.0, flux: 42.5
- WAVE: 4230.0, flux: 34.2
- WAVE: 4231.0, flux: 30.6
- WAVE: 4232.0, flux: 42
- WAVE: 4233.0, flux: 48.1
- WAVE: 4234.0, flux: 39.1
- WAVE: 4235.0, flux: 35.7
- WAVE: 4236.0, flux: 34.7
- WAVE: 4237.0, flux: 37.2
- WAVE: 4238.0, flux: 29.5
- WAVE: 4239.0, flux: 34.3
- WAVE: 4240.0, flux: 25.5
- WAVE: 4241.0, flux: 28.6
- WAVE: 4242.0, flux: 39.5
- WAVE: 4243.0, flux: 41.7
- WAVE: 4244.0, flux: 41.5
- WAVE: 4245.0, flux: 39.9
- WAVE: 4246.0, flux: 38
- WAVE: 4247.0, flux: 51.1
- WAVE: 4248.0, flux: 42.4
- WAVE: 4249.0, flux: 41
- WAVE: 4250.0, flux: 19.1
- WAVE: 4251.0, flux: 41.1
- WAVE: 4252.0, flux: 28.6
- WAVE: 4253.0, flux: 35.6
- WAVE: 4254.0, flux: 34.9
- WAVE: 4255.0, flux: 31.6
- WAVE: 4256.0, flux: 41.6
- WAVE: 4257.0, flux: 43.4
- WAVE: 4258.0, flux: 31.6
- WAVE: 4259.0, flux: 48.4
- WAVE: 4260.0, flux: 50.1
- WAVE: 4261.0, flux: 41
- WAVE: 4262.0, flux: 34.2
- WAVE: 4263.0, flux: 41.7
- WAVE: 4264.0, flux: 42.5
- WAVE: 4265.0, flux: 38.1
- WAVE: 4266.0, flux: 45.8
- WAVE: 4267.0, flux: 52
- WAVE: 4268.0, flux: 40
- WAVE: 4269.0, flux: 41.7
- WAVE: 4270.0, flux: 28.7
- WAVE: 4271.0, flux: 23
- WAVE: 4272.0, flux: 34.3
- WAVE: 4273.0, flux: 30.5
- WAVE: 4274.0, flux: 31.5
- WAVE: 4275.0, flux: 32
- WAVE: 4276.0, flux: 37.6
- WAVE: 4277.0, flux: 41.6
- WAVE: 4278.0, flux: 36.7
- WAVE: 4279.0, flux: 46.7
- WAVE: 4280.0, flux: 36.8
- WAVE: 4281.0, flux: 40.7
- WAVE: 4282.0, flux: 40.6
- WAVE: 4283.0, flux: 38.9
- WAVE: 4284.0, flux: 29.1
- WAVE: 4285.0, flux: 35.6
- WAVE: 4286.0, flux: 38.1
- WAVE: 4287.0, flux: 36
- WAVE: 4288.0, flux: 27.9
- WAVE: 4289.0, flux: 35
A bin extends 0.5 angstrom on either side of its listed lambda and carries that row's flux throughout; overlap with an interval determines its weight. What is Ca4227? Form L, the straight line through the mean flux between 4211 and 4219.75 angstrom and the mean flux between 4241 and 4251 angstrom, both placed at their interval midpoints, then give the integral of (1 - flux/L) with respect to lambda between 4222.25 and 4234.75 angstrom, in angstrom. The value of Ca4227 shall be 1.2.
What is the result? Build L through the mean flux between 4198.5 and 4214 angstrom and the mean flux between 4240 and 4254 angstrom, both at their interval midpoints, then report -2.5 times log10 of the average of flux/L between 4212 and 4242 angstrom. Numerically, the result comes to 0.04 mag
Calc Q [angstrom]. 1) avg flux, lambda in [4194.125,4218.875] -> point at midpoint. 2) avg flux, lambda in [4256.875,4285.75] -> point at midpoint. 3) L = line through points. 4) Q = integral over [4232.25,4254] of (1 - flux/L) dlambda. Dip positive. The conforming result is 0.8 angstrom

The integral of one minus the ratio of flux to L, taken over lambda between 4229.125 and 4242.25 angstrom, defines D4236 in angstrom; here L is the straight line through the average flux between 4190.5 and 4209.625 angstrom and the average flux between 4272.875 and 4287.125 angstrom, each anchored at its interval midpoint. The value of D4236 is 0.5 angstrom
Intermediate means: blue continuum 36.7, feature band 35.4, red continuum 37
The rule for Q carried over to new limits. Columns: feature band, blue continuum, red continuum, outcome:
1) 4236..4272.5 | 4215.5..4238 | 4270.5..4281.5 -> -2.0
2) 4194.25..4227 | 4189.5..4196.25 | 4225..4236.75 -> -0.2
